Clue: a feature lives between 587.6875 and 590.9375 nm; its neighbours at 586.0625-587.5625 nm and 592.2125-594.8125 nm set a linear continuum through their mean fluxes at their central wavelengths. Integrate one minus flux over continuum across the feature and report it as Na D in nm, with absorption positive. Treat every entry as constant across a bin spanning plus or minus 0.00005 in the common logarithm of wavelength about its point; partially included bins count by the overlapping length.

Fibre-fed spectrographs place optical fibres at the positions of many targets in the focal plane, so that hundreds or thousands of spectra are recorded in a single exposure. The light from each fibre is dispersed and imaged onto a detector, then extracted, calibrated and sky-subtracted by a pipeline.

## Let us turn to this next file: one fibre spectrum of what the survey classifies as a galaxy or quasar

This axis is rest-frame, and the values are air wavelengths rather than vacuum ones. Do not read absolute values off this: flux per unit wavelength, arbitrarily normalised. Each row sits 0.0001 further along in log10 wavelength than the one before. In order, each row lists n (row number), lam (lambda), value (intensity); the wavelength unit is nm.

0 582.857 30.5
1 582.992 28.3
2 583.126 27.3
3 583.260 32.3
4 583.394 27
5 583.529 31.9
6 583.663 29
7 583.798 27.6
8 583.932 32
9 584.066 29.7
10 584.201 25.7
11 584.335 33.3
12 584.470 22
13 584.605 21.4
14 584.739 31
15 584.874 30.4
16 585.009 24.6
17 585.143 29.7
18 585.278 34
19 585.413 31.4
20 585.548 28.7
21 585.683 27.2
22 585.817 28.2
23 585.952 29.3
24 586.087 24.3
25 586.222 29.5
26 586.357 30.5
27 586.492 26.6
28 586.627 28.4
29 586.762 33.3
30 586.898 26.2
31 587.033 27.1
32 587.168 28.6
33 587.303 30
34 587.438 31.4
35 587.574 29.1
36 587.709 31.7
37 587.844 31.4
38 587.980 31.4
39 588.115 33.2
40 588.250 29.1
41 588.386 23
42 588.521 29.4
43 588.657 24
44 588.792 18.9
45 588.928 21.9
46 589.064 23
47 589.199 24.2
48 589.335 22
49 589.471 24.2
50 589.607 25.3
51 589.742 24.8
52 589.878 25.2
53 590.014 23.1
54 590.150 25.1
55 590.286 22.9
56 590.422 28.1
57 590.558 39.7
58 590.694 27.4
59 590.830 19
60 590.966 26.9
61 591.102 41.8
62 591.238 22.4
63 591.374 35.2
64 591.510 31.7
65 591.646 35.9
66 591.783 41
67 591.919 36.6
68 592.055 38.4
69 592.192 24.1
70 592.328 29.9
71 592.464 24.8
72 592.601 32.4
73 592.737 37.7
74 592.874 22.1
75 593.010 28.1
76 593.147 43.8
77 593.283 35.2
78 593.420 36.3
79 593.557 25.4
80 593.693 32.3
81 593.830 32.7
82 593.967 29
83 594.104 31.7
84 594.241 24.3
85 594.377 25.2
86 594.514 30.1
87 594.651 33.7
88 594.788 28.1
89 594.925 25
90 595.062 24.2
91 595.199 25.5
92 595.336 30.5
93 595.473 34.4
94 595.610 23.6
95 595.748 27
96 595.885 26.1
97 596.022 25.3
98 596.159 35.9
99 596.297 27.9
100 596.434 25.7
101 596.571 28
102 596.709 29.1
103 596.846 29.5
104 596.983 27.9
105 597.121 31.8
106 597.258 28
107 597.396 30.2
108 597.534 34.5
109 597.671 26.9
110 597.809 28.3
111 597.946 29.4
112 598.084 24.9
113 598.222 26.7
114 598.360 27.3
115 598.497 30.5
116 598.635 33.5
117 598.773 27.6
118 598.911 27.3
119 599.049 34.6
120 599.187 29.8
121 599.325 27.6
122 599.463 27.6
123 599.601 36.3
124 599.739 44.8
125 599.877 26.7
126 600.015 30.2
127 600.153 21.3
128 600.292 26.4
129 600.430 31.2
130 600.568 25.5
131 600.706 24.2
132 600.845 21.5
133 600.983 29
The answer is 0.37 nm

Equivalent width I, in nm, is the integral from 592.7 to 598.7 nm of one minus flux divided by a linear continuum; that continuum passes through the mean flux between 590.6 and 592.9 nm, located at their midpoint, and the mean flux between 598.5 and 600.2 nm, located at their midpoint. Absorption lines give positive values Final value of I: 0.32 nm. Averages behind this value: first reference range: 31.3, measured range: 29.3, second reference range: 30.7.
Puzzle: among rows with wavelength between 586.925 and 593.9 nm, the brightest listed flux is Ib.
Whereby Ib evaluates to 43.8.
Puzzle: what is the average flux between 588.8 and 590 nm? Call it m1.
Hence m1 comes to 23.5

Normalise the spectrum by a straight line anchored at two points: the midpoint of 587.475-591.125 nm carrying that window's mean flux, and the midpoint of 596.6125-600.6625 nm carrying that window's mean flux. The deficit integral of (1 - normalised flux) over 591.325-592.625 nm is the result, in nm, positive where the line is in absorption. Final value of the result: -0.26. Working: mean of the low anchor 26.7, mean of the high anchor 29.5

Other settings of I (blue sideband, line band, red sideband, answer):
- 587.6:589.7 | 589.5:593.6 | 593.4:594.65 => -0.32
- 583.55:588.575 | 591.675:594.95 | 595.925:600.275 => -0.23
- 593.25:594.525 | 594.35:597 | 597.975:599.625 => 0.14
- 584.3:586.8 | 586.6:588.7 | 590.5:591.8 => 0.03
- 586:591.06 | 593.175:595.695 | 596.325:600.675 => -0.10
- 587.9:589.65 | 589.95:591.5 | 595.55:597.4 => -0.14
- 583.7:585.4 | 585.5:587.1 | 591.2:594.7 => 0.05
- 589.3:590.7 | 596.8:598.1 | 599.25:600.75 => -0.03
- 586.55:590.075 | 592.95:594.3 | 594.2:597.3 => -0.20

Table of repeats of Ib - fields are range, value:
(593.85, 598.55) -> 35.9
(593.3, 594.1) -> 36.3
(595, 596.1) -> 34.4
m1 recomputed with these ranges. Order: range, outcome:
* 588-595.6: 28.9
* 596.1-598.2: 29.1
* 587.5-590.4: 25.9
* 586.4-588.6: 29.4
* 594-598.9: 28.5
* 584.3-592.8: 28.6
